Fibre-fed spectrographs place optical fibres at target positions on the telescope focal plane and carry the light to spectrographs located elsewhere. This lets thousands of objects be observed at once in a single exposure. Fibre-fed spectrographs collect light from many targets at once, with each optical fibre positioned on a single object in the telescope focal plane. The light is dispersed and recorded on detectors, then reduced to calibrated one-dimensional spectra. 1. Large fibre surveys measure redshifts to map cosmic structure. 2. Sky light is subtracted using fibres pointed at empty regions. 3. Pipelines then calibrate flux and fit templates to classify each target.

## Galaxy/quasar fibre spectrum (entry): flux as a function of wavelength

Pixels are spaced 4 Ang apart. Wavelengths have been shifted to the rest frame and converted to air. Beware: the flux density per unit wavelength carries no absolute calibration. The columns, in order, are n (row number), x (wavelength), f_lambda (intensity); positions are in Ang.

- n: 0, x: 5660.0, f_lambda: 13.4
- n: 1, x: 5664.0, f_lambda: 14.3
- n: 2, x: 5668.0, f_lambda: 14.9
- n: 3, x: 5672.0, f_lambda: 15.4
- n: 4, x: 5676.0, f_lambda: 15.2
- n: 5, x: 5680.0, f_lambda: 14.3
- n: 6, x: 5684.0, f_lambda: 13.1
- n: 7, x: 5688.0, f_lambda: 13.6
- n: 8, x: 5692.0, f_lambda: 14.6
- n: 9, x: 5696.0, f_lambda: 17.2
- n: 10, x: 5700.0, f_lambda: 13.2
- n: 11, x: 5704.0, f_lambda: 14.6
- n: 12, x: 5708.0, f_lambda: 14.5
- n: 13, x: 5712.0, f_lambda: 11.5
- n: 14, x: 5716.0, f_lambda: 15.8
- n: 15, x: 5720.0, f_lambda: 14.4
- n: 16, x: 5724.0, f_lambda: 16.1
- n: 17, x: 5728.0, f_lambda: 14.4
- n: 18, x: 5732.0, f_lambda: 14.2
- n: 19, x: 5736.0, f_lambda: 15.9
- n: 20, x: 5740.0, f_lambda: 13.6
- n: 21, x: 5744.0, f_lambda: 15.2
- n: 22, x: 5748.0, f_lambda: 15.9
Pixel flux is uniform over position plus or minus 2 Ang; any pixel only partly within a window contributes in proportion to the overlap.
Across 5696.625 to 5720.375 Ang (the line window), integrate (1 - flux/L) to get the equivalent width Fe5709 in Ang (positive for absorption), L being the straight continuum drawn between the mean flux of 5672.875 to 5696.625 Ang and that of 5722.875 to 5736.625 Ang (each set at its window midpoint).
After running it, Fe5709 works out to 1.03 Ang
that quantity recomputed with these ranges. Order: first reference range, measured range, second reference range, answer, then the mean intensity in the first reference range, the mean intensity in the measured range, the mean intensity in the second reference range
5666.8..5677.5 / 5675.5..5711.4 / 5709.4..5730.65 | 1.25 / 15.2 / 14.3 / 14.4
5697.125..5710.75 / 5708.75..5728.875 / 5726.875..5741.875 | -0.14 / 14.2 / 14.4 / 14.5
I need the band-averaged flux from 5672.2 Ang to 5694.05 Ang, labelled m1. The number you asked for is 14.3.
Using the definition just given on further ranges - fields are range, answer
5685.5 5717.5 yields 14.3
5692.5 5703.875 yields 15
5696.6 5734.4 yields 14.4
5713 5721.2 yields 14.7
